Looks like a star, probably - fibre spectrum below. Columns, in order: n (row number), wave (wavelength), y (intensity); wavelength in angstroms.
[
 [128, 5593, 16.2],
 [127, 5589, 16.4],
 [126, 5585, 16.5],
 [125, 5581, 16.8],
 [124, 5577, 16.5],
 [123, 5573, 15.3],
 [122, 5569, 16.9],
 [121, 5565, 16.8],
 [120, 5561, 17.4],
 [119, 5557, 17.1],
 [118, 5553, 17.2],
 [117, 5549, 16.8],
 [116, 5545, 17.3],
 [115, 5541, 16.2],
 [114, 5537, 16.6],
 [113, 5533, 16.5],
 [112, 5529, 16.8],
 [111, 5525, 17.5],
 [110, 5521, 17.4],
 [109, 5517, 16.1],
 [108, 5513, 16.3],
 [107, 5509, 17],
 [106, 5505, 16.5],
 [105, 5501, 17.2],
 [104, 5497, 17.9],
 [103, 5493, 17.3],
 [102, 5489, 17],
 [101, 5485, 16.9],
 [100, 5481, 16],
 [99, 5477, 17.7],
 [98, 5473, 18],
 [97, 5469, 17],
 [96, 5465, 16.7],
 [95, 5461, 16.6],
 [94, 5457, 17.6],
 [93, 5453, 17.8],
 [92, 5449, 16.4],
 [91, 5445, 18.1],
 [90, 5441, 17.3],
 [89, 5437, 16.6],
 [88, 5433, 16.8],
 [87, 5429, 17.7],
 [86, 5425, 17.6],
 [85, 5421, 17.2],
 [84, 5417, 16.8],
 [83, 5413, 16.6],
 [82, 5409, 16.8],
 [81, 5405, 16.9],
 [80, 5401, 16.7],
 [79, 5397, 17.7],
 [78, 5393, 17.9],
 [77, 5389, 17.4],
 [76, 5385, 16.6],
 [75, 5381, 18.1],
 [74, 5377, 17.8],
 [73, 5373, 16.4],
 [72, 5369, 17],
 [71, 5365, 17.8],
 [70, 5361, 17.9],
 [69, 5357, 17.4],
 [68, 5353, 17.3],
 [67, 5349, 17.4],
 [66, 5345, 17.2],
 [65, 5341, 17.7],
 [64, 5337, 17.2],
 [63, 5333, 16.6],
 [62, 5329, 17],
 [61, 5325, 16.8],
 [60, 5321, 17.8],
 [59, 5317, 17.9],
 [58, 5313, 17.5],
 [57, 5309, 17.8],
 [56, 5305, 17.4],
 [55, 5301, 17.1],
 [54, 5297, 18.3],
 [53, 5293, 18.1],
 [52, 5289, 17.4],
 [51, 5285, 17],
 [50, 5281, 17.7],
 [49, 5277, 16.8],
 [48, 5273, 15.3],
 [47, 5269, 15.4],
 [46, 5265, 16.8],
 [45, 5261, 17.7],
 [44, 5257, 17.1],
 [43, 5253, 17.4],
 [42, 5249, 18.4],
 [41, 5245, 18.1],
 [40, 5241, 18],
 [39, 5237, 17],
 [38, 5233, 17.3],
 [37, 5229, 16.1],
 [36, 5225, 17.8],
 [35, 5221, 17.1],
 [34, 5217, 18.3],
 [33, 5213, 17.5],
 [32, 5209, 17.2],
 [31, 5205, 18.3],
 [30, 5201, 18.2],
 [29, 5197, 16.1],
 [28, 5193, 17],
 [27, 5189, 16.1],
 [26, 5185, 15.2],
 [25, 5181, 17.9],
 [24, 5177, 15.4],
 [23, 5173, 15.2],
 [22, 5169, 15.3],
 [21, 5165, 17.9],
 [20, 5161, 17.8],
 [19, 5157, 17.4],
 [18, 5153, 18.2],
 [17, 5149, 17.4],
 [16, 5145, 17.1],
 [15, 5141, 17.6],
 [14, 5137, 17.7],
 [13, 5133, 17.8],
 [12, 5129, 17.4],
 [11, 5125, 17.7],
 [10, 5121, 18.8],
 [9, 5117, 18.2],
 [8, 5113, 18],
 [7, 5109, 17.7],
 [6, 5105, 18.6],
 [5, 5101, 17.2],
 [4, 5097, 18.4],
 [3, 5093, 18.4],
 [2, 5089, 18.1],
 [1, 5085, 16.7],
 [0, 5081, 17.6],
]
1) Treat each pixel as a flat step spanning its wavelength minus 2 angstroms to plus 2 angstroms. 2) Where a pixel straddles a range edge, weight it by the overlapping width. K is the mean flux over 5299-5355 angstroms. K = 17.3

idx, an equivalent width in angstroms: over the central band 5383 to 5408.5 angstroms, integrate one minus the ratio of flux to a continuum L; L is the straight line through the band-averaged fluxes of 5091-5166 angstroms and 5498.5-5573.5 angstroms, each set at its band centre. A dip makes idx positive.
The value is 0.0 angstroms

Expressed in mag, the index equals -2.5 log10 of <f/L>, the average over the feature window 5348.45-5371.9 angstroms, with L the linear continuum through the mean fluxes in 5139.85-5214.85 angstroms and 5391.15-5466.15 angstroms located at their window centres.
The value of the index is -0.02 mag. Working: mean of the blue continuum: 17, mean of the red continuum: 17.2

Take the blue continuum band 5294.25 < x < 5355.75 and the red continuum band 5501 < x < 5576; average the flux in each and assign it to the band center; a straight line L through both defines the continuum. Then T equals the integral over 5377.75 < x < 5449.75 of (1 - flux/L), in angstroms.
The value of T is -0.2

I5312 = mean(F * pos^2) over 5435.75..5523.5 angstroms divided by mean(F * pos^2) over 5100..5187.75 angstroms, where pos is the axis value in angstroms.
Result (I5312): 1.1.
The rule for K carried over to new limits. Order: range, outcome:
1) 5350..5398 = 17.4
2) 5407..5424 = 16.9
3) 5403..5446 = 17.1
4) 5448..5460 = 17.3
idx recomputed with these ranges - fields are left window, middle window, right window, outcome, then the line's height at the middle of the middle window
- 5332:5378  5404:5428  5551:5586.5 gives 0.2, 17.1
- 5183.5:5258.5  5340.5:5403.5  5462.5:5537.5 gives -1.0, 17.1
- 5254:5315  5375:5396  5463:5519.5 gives -0.6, 17.1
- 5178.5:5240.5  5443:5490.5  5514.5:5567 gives -0.6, 17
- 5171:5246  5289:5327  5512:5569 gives -1.4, 17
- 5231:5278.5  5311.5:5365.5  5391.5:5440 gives -0.9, 17.1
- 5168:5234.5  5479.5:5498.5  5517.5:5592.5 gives -0.3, 16.8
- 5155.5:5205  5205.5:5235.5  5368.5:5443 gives -1.1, 16.8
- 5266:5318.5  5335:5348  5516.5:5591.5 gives -0.2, 17.1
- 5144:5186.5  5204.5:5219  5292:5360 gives -0.7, 17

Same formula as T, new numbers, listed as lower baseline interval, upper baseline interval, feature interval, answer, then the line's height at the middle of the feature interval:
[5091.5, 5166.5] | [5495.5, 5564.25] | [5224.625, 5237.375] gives 0.47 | 17.6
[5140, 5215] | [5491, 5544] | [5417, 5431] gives -0.41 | 16.9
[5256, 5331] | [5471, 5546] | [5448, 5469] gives -0.04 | 17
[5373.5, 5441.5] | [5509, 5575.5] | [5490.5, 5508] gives -0.32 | 16.9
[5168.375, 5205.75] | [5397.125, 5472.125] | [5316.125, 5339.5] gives -0.52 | 16.8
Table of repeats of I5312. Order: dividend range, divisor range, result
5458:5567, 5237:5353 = 1.06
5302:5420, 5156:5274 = 1.07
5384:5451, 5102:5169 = 1.07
